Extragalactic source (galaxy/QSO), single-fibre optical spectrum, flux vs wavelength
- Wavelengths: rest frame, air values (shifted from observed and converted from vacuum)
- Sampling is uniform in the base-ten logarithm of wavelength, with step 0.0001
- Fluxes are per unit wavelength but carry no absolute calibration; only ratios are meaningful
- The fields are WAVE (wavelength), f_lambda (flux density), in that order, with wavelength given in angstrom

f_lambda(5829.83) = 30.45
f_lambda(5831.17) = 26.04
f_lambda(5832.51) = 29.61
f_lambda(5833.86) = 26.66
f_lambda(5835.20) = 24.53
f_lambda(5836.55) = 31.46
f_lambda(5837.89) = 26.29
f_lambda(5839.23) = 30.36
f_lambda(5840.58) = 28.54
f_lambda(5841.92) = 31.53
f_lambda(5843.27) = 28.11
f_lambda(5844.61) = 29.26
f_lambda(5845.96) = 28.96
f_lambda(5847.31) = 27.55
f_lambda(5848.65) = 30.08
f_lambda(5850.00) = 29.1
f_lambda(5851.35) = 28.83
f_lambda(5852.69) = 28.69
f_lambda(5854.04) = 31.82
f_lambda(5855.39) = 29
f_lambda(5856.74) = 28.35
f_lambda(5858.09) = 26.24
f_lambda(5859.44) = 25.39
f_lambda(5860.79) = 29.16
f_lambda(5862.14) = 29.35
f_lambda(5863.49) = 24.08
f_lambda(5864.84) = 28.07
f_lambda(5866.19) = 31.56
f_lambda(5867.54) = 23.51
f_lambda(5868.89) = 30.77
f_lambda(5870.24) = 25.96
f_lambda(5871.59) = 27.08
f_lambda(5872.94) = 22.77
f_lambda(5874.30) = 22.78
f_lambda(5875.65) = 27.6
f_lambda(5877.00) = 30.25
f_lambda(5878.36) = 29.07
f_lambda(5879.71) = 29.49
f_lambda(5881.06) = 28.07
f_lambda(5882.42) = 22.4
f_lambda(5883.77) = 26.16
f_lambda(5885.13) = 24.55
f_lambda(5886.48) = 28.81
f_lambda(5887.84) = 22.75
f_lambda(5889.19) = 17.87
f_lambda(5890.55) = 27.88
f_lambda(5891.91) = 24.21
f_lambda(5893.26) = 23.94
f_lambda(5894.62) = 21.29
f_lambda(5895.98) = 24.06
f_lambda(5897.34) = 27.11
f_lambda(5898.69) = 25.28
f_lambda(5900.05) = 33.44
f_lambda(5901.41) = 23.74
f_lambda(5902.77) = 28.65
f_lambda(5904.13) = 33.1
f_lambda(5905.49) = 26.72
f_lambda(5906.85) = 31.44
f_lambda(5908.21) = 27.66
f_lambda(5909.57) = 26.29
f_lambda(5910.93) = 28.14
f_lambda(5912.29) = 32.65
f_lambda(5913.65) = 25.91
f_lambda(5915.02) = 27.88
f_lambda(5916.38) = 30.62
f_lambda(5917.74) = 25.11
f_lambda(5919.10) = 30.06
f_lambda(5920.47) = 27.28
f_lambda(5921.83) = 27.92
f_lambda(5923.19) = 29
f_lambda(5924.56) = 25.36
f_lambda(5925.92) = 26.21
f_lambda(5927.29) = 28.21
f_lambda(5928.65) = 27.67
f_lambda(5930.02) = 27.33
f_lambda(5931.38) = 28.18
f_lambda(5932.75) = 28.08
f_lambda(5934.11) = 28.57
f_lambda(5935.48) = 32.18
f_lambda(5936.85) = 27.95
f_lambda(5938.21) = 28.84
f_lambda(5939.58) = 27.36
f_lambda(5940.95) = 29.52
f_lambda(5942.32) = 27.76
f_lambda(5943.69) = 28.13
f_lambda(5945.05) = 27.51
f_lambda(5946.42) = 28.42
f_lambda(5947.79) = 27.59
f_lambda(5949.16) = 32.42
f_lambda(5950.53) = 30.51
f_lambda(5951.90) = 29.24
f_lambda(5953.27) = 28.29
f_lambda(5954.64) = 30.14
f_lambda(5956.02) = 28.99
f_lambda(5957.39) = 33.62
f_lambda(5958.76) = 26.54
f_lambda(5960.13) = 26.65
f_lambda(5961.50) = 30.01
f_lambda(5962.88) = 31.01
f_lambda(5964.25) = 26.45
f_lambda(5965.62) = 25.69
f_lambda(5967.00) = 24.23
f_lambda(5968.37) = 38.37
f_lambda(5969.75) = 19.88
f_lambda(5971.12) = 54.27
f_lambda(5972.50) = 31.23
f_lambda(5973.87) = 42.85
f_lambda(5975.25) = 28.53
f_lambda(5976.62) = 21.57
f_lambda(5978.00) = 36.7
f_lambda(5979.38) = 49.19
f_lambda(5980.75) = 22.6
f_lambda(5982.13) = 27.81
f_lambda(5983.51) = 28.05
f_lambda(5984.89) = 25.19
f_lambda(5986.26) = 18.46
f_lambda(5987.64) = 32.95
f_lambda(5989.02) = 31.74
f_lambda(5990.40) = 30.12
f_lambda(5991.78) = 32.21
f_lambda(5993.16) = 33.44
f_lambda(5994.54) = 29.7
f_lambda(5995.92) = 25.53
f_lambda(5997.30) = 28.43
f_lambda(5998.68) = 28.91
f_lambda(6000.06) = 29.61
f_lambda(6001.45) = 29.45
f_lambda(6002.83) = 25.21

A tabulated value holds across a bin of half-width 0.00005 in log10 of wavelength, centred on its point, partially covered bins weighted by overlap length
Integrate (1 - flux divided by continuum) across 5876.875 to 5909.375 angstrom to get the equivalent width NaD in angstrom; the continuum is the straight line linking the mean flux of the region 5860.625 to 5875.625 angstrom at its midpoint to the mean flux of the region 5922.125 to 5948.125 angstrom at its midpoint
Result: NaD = 0.9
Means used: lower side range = 26.8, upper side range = 28.1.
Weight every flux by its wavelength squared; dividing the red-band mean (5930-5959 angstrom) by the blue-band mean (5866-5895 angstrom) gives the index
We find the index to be 1.15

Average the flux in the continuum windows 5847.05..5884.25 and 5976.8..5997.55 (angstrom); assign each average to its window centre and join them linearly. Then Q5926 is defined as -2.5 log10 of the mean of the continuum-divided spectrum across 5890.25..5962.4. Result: 0.03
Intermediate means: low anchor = 27.6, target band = 28.1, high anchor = 30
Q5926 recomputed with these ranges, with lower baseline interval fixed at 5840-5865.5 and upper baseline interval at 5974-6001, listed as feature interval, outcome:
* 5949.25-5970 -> 0.02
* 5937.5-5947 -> 0.04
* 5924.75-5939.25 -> 0.04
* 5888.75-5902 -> 0.16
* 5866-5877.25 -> 0.08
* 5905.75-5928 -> 0.04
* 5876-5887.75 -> 0.07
